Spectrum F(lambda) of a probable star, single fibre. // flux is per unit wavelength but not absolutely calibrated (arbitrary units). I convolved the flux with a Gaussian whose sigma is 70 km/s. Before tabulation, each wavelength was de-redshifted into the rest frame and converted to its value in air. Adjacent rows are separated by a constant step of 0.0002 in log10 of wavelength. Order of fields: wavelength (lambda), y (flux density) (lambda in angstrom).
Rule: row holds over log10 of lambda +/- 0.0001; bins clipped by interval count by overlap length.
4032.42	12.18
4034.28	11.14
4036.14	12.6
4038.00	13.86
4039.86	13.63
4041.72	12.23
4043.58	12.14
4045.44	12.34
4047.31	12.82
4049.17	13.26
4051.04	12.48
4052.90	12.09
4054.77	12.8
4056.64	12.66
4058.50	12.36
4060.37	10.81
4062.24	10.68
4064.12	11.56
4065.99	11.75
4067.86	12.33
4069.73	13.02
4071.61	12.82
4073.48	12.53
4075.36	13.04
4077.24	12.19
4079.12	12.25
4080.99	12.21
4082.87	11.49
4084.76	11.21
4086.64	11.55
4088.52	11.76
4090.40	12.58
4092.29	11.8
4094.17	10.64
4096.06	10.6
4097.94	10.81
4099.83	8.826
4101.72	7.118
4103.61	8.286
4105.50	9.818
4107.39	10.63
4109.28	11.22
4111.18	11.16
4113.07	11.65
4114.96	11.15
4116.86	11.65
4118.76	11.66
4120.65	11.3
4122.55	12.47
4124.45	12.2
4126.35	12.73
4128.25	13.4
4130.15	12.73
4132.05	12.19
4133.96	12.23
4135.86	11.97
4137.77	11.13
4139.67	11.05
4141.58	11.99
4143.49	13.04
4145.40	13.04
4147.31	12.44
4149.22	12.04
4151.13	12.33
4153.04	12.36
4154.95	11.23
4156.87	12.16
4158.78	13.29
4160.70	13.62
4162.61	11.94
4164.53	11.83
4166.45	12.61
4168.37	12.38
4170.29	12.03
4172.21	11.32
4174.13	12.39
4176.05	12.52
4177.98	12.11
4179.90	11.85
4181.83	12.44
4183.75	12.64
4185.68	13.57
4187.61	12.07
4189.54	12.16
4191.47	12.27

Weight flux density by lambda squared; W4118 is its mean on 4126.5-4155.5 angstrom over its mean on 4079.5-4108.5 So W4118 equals 1.18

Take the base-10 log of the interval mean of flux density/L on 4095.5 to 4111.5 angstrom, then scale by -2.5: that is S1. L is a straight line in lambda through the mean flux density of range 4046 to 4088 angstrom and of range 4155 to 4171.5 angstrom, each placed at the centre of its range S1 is 0.25 mag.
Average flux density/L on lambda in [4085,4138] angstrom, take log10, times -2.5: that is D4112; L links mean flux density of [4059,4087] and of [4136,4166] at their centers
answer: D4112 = 0.08 mag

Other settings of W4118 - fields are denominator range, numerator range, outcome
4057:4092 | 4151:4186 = 1.07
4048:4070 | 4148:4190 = 1.07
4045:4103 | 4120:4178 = 1.09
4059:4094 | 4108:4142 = 1.02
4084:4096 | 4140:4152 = 1.11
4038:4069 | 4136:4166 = 1.04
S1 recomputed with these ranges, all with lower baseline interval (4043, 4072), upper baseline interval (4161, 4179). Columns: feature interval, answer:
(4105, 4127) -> 0.066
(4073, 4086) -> 0.011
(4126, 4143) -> 0.004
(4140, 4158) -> -0.006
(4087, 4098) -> 0.073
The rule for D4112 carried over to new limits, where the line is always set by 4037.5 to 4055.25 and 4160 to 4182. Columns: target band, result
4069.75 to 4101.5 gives 0.09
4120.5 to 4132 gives -0.01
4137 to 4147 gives 0.02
